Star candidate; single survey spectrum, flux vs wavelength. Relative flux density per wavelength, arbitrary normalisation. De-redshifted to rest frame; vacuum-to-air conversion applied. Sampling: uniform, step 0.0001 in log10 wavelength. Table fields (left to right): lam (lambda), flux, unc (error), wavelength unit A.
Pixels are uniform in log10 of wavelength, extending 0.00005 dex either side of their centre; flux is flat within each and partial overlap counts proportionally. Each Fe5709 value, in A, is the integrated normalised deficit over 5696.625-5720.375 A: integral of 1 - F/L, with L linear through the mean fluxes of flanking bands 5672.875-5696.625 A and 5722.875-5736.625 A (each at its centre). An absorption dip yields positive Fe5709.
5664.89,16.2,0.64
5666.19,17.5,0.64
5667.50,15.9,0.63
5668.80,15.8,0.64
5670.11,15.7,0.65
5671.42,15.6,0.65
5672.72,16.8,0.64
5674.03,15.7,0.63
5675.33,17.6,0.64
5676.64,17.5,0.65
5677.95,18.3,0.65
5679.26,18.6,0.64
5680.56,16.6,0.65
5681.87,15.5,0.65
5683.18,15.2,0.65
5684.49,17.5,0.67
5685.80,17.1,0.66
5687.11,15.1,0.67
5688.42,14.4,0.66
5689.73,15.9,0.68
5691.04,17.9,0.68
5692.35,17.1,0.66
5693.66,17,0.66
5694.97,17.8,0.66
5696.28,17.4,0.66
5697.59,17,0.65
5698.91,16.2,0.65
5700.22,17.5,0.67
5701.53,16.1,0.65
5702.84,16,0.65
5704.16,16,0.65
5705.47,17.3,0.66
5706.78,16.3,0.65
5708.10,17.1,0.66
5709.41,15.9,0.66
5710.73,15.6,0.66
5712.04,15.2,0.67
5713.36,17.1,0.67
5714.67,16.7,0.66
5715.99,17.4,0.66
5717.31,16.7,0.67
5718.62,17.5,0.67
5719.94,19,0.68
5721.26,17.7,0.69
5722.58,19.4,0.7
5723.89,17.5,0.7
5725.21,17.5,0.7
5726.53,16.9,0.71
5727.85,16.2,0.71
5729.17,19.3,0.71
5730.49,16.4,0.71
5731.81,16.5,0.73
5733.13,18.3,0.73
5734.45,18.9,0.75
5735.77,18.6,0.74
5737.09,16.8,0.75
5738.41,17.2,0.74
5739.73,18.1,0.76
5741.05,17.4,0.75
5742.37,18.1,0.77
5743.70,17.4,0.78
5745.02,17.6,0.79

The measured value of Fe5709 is 0.8 A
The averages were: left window 16.8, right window 17.6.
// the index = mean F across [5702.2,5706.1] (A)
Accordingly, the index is 16.4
